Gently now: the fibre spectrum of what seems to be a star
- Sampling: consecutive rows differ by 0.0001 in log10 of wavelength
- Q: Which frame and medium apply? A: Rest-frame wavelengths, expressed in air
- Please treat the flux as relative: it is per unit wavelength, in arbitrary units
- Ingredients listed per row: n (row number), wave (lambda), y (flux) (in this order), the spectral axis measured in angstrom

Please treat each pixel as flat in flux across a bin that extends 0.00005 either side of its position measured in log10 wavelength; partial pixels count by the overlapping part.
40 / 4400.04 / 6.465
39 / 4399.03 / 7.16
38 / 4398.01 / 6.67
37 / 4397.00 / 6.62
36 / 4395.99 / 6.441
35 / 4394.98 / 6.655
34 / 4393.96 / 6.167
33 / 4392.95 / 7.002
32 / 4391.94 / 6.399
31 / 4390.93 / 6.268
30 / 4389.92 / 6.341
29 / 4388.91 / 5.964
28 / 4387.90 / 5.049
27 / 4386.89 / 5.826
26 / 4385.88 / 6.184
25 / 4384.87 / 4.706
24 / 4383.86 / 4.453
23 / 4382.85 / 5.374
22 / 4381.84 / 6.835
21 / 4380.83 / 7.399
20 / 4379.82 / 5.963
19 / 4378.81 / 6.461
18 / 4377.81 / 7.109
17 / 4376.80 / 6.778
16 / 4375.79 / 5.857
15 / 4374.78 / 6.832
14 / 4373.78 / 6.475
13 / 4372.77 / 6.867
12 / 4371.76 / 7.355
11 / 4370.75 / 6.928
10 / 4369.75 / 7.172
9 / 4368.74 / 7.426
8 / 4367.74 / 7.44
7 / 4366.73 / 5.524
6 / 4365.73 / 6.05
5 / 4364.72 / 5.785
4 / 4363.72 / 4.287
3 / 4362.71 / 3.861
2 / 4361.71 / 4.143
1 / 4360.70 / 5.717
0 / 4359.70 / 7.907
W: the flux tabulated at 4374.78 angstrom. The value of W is 6.832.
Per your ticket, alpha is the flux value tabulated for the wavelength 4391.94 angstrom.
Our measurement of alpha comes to 6.399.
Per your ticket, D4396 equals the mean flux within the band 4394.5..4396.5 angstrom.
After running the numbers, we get 6.56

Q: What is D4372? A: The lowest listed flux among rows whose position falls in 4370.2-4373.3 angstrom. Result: 6.867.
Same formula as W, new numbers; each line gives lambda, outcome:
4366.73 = 5.524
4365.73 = 6.05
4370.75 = 6.928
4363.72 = 4.287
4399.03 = 7.16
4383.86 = 4.453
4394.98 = 6.655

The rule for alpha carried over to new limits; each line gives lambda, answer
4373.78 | 6.475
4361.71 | 4.143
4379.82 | 5.963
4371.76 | 7.355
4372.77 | 6.867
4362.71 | 3.861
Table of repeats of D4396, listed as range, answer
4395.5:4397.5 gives 6.54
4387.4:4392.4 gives 6.01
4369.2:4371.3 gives 7.06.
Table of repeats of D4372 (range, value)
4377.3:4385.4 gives 4.453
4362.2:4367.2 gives 3.861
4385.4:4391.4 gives 5.049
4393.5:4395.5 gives 6.167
